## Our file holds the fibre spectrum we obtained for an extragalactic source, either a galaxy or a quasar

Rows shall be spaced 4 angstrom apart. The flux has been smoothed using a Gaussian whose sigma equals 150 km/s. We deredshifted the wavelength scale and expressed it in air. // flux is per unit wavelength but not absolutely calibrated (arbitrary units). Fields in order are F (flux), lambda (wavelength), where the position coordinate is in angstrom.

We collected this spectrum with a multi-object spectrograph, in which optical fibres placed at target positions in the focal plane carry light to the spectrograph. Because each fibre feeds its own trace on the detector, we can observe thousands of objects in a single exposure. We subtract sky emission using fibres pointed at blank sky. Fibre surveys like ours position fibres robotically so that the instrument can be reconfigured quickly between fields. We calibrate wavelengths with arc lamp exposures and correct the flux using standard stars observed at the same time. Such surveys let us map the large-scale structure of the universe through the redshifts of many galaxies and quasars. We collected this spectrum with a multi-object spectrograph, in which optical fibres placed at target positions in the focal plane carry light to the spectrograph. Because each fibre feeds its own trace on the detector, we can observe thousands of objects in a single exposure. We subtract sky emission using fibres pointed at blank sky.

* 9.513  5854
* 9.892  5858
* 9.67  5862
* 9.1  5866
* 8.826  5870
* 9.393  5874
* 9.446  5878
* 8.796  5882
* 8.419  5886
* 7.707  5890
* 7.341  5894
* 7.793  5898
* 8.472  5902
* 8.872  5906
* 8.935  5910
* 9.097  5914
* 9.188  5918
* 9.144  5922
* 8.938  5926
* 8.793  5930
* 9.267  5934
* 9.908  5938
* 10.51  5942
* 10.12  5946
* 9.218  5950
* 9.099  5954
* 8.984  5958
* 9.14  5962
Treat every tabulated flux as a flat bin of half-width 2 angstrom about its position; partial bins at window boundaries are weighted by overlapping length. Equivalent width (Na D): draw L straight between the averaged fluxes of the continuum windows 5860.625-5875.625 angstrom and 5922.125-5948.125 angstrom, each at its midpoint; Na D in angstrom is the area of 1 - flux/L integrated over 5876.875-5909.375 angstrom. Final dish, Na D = 3.47 angstrom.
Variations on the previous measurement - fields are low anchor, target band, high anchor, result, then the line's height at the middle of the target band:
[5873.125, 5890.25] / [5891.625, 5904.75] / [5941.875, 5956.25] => 1.6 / 9.01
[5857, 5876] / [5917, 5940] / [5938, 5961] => 0.8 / 9.53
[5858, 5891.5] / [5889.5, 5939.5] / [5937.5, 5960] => 3.2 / 9.33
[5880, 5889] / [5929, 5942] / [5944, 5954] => -0.3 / 9.34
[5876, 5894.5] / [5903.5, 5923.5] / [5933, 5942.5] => 0.4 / 9.2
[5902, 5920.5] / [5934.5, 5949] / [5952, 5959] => -1.6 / 9.02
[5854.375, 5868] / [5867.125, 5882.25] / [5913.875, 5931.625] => 0.5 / 9.44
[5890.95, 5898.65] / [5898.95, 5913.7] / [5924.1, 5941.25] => -1.2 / 8.09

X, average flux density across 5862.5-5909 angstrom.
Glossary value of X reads 8.6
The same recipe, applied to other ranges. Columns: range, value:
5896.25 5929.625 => 8.81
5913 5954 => 9.41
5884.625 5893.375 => 7.92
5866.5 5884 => 9.11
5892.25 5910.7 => 8.25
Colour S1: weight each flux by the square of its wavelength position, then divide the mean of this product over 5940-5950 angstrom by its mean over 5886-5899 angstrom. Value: 1.33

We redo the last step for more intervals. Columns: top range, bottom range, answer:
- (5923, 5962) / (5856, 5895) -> 1.08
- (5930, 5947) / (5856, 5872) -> 1.07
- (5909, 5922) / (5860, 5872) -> 1.01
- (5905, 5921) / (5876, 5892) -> 1.06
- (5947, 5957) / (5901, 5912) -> 1.07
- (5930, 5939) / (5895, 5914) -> 1.11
